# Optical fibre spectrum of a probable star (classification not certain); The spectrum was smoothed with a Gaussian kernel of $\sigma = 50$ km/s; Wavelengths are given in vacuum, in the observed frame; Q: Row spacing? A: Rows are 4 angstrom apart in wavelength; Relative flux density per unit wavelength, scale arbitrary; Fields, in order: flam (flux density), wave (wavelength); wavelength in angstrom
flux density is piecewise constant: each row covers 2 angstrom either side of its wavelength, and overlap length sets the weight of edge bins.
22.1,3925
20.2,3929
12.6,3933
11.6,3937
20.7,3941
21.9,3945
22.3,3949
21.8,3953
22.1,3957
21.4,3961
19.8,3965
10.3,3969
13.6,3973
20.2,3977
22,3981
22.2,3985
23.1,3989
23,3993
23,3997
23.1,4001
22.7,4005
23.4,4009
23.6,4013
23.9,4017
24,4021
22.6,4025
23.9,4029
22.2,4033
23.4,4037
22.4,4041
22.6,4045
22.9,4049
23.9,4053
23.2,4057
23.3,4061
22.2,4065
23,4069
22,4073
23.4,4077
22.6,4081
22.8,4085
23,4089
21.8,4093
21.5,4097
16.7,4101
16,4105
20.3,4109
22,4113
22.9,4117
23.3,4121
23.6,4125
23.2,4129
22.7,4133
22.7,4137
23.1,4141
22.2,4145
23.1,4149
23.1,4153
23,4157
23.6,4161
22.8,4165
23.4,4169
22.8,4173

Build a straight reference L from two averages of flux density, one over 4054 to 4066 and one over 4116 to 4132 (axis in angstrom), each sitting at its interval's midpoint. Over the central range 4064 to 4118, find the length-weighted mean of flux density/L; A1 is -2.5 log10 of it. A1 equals 0.085 mag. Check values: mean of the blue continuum 23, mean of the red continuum 23.2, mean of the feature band 21.4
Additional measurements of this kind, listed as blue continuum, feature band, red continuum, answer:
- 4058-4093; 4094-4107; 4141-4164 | 0.24 mag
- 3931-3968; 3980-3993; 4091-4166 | -0.15 mag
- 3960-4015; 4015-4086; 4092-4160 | -0.09 mag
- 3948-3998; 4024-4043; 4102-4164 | -0.09 mag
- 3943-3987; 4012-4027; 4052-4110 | -0.14 mag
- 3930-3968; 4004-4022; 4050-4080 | -0.11 mag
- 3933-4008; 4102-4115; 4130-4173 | 0.16 mag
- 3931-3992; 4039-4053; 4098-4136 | -0.13 mag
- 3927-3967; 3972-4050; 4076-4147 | -0.11 mag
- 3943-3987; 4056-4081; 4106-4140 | -0.06 mag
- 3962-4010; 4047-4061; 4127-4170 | -0.09 mag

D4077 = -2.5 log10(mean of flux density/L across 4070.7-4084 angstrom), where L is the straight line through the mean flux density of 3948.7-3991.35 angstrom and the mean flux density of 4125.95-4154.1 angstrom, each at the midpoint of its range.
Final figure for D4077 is -0.05 mag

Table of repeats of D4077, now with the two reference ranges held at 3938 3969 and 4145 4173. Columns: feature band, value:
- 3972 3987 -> 0.045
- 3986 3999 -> -0.102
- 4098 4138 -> 0.061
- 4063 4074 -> -0.027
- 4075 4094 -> -0.032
